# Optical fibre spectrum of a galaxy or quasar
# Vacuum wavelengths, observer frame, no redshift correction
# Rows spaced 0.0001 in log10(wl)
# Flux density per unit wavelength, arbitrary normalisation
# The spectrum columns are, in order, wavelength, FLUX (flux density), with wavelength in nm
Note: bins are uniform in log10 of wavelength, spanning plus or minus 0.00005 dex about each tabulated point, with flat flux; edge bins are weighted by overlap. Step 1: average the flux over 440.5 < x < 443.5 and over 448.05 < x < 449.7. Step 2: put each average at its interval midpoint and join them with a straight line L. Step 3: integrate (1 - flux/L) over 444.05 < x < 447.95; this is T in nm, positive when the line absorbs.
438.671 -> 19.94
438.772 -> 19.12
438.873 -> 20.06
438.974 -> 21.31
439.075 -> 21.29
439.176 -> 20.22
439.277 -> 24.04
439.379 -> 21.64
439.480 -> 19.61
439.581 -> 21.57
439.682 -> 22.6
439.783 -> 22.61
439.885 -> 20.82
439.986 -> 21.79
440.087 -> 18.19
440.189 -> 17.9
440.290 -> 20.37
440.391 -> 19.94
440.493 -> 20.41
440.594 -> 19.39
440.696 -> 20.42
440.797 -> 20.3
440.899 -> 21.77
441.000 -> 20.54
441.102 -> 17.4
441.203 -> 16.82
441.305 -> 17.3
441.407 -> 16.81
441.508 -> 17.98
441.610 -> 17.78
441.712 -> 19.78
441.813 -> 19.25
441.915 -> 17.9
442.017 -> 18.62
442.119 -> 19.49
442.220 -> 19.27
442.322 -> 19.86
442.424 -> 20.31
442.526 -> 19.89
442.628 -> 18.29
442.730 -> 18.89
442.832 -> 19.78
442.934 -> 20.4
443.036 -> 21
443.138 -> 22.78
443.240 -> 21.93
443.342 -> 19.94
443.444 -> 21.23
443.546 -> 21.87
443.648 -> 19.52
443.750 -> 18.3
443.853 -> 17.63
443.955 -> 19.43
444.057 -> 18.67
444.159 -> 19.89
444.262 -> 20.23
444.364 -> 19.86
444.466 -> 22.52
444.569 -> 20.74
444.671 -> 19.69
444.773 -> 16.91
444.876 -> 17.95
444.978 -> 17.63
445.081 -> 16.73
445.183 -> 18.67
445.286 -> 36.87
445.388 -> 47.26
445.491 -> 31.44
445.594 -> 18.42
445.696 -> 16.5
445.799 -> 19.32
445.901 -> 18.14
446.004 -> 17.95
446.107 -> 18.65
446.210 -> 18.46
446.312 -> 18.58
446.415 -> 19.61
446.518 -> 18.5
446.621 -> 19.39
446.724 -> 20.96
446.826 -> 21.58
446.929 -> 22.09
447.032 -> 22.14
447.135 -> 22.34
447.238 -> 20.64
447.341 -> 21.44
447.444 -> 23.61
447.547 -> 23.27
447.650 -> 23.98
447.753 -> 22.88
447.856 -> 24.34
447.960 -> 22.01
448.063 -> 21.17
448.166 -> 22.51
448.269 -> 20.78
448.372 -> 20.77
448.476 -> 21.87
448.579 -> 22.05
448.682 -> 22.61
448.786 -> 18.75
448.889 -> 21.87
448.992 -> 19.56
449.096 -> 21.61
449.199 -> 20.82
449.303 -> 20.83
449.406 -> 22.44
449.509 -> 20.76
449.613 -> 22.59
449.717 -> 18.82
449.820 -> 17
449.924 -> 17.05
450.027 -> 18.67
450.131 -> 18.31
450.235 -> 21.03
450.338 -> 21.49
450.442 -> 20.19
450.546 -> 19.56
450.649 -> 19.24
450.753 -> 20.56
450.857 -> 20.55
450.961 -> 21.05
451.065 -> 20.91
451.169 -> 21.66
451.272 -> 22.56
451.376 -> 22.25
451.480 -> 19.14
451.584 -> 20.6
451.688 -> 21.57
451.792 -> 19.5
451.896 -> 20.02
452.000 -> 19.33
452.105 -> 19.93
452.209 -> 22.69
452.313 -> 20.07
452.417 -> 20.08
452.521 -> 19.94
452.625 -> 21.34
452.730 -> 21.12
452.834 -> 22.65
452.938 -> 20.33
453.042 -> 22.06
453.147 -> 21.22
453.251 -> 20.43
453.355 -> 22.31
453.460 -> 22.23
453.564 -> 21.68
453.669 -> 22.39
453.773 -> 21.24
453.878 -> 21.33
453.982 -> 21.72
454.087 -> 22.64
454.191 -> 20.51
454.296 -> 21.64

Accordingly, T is -0.20 nm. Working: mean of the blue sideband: 19.5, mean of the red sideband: 21.3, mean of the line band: 21.6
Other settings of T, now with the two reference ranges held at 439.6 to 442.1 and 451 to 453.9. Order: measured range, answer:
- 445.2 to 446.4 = -0.20 nm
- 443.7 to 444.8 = 0.02 nm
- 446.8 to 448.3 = -0.14 nm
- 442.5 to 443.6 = -0.04 nm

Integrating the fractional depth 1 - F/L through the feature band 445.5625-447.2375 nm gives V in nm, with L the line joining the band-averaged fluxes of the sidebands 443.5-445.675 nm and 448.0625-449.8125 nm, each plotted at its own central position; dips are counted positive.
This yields 0.15 nm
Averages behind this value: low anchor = 21.8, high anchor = 21.1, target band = 19.6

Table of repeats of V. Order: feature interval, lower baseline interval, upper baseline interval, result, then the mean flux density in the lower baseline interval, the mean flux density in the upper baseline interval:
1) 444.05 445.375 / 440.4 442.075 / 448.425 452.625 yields -0.12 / 18.9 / 20.5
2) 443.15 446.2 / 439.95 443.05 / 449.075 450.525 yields -0.25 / 19.3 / 20.1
